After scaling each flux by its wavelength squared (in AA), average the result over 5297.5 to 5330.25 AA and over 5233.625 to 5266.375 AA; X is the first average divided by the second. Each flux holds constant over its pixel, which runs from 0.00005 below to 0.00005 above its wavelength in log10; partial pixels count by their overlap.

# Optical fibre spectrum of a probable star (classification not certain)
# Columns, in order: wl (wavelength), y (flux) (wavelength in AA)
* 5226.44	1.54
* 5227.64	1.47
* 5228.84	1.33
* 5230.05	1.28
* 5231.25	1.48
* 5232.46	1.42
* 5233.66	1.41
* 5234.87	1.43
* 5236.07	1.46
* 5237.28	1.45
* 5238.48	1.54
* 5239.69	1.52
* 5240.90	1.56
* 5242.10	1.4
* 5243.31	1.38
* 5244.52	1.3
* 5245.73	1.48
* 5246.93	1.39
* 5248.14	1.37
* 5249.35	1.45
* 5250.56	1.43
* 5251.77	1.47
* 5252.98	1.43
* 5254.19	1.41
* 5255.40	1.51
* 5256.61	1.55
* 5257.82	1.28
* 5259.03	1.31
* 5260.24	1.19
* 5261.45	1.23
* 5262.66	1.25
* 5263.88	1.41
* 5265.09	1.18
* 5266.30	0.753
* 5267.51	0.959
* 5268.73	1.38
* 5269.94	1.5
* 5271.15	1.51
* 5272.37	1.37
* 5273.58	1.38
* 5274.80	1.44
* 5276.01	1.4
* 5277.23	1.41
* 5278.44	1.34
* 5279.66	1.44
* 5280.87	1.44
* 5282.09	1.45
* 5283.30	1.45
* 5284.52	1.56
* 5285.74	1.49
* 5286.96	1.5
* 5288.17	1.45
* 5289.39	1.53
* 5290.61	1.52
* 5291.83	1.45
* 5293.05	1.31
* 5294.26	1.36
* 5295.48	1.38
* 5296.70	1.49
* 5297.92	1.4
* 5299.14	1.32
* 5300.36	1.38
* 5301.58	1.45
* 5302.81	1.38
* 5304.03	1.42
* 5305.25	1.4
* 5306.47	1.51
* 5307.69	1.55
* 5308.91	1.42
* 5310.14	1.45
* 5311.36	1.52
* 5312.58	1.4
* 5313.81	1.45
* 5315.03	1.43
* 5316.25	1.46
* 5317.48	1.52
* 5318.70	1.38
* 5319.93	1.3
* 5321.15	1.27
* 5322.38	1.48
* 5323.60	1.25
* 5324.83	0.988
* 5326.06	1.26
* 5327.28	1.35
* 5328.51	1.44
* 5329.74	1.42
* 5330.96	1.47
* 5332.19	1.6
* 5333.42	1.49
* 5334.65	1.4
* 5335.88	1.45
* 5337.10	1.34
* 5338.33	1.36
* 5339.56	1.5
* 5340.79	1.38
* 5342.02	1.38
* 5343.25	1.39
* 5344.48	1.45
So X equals 1.03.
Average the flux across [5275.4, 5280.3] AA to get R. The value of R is 1.4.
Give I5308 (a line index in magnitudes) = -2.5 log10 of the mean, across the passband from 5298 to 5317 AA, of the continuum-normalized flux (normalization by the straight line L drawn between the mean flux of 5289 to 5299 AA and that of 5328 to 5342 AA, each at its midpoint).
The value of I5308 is -0.01 mag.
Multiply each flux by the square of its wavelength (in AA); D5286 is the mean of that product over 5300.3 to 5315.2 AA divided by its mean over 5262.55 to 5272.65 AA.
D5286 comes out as 1.17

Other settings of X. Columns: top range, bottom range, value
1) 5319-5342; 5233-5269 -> 1.04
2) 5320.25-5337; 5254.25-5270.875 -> 1.10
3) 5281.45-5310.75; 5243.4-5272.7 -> 1.09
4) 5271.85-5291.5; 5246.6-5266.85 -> 1.10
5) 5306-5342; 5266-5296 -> 1.02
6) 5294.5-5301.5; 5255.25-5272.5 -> 1.10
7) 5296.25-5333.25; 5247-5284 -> 1.06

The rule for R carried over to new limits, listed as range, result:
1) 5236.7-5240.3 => 1.5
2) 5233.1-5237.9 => 1.44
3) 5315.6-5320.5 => 1.42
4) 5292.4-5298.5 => 1.39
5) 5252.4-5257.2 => 1.47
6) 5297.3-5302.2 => 1.39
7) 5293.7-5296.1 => 1.37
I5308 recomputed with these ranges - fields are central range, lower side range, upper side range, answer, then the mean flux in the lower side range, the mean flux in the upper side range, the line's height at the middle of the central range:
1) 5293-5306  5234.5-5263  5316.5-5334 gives -0.01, 1.41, 1.37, 1.39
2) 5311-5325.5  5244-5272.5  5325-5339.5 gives 0.02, 1.34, 1.41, 1.39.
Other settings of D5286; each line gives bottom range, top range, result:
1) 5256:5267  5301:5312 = 1.20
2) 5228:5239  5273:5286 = 1.03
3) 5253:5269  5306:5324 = 1.15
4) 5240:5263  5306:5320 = 1.07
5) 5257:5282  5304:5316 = 1.13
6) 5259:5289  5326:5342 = 1.08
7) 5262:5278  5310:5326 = 1.07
